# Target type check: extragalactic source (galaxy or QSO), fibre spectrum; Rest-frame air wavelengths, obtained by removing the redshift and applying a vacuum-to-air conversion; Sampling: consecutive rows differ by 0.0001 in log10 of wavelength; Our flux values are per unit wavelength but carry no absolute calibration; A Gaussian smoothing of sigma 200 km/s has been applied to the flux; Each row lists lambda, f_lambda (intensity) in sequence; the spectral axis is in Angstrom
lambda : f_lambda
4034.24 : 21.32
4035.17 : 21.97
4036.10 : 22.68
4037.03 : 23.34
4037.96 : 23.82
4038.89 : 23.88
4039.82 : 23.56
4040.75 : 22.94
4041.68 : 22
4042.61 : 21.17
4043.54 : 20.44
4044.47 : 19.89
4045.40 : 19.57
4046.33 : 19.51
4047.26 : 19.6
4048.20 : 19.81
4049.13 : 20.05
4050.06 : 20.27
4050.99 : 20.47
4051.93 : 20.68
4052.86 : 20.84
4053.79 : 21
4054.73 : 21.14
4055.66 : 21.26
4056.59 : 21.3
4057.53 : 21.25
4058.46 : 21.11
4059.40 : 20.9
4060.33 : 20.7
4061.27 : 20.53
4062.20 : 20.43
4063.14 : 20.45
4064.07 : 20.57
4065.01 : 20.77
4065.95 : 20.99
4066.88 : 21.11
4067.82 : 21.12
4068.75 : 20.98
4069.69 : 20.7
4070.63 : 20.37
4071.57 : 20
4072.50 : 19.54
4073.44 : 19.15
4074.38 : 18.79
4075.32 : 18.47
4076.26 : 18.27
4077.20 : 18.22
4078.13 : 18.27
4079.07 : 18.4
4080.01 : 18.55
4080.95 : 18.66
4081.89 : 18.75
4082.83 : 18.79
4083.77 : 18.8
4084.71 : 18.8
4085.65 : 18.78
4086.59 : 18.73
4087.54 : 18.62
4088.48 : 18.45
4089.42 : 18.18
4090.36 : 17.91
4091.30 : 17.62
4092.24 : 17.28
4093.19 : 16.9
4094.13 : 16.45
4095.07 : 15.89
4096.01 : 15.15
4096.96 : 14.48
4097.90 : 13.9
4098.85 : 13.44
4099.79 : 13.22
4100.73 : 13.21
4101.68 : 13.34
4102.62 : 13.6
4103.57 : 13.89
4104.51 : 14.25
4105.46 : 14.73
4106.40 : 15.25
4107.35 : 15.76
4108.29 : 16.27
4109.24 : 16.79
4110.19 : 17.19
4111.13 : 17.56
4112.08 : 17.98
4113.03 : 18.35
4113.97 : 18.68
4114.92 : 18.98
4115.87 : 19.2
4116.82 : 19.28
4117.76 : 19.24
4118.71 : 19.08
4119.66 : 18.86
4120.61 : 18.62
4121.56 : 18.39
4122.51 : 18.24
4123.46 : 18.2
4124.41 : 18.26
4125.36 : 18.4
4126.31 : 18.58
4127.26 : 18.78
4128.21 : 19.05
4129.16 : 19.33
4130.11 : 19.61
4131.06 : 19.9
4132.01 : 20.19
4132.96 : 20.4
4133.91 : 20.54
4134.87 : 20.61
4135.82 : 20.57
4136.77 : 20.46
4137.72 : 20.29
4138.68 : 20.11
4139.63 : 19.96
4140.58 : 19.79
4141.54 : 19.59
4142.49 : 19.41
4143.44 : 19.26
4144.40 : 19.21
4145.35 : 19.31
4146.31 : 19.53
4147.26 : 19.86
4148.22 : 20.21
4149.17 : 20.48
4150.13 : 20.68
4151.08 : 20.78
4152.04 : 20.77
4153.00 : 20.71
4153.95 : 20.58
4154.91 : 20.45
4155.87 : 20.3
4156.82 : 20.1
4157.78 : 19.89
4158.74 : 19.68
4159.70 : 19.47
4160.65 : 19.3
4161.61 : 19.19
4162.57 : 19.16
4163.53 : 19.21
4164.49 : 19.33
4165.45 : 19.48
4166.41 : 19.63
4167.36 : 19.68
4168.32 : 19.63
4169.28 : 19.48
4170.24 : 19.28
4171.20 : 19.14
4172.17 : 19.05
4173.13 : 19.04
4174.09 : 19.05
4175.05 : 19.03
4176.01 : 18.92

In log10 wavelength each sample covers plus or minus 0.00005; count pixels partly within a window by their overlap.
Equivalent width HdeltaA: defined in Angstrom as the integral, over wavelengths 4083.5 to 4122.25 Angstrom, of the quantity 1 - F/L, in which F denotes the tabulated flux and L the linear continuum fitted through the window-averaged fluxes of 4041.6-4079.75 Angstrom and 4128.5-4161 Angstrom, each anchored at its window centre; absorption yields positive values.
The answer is 6.3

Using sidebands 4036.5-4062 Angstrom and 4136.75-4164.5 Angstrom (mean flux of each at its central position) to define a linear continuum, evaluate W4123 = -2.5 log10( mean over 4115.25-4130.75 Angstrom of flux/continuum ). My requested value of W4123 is 0.08 mag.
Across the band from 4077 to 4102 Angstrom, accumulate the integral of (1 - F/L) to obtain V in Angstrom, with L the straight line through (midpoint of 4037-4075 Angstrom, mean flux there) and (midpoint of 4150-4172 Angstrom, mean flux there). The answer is 4.29 Angstrom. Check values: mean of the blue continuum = 20.8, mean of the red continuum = 19.8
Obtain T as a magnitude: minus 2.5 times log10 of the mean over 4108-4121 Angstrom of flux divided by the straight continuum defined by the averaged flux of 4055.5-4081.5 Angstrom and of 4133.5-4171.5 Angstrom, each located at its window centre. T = 0.09 mag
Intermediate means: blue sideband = 20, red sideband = 19.9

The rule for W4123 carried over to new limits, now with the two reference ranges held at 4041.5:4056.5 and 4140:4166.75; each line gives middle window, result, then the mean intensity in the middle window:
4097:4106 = 0.41 mag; 13.8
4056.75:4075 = -0.01 mag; 20.5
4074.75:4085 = 0.10 mag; 18.5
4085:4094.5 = 0.13 mag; 17.9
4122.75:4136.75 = 0.03 mag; 19.5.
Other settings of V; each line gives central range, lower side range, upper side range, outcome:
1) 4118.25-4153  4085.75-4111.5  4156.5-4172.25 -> -3.3 Angstrom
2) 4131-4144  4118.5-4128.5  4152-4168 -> -0.7 Angstrom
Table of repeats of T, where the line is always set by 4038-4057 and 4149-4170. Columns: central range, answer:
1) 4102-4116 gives 0.233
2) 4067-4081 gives 0.076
